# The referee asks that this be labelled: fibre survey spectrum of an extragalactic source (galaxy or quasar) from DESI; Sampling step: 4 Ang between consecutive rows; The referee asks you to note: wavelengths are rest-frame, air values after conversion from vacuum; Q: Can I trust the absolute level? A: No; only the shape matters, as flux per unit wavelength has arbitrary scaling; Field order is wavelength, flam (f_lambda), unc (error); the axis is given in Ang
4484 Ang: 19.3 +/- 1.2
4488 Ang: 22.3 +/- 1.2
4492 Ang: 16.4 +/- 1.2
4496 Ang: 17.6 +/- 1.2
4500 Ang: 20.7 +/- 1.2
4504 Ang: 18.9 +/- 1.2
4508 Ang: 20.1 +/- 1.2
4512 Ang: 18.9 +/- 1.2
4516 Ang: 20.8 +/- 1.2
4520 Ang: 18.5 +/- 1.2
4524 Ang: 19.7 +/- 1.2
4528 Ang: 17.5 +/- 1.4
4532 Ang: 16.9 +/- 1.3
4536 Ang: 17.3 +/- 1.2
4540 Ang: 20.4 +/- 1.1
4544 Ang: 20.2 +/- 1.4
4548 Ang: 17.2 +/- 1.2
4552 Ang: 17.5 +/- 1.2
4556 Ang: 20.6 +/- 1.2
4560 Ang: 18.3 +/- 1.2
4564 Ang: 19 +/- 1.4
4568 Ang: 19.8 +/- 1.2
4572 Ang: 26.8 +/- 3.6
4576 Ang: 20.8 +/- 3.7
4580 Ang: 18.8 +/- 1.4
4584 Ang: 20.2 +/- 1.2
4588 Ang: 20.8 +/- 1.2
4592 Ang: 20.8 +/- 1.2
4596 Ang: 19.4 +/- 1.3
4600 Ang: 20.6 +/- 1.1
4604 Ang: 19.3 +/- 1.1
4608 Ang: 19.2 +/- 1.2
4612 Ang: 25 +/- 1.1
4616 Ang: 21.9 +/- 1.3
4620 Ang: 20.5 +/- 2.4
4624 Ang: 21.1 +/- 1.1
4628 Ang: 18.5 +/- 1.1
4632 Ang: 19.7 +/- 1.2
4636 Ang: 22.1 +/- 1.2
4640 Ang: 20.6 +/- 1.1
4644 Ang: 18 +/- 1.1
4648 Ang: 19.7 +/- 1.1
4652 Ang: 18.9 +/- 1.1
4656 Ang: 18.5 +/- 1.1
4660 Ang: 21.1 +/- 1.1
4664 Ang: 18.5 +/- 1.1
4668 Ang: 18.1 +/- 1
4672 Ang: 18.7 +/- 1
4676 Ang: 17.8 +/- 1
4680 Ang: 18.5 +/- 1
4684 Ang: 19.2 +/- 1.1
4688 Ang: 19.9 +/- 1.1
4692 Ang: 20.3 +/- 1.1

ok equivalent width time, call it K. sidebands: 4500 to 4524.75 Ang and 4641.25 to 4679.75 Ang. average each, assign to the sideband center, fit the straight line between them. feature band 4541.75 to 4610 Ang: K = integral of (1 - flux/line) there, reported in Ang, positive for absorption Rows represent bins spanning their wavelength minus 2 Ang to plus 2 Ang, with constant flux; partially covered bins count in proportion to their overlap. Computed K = -2.5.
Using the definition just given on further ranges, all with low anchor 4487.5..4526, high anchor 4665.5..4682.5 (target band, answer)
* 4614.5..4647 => -3.0 Ang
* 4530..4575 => -1.1 Ang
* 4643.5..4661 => -0.8 Ang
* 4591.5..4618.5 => -3.1 Ang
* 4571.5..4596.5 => -2.7 Ang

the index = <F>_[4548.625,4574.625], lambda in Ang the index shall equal 20.2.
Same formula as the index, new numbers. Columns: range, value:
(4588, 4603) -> 20.3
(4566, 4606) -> 20.7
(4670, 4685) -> 18.5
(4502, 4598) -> 19.6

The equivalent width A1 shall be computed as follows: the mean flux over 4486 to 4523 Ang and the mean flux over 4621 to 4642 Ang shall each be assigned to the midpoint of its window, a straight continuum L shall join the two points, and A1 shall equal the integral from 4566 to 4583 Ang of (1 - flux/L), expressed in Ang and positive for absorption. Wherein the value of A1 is -1.3 Ang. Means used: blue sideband 19.4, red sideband 20.4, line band 21.5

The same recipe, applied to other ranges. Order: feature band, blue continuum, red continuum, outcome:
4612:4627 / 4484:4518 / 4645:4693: -1.82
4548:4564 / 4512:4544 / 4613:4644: 0.58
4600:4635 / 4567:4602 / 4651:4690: -0.93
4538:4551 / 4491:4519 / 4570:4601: 0.60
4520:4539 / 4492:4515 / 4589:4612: 1.32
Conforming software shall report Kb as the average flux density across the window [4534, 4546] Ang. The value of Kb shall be 19.3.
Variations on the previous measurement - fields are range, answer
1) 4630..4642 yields 20.8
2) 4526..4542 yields 18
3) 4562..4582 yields 21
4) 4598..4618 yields 21.2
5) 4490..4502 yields 18.2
